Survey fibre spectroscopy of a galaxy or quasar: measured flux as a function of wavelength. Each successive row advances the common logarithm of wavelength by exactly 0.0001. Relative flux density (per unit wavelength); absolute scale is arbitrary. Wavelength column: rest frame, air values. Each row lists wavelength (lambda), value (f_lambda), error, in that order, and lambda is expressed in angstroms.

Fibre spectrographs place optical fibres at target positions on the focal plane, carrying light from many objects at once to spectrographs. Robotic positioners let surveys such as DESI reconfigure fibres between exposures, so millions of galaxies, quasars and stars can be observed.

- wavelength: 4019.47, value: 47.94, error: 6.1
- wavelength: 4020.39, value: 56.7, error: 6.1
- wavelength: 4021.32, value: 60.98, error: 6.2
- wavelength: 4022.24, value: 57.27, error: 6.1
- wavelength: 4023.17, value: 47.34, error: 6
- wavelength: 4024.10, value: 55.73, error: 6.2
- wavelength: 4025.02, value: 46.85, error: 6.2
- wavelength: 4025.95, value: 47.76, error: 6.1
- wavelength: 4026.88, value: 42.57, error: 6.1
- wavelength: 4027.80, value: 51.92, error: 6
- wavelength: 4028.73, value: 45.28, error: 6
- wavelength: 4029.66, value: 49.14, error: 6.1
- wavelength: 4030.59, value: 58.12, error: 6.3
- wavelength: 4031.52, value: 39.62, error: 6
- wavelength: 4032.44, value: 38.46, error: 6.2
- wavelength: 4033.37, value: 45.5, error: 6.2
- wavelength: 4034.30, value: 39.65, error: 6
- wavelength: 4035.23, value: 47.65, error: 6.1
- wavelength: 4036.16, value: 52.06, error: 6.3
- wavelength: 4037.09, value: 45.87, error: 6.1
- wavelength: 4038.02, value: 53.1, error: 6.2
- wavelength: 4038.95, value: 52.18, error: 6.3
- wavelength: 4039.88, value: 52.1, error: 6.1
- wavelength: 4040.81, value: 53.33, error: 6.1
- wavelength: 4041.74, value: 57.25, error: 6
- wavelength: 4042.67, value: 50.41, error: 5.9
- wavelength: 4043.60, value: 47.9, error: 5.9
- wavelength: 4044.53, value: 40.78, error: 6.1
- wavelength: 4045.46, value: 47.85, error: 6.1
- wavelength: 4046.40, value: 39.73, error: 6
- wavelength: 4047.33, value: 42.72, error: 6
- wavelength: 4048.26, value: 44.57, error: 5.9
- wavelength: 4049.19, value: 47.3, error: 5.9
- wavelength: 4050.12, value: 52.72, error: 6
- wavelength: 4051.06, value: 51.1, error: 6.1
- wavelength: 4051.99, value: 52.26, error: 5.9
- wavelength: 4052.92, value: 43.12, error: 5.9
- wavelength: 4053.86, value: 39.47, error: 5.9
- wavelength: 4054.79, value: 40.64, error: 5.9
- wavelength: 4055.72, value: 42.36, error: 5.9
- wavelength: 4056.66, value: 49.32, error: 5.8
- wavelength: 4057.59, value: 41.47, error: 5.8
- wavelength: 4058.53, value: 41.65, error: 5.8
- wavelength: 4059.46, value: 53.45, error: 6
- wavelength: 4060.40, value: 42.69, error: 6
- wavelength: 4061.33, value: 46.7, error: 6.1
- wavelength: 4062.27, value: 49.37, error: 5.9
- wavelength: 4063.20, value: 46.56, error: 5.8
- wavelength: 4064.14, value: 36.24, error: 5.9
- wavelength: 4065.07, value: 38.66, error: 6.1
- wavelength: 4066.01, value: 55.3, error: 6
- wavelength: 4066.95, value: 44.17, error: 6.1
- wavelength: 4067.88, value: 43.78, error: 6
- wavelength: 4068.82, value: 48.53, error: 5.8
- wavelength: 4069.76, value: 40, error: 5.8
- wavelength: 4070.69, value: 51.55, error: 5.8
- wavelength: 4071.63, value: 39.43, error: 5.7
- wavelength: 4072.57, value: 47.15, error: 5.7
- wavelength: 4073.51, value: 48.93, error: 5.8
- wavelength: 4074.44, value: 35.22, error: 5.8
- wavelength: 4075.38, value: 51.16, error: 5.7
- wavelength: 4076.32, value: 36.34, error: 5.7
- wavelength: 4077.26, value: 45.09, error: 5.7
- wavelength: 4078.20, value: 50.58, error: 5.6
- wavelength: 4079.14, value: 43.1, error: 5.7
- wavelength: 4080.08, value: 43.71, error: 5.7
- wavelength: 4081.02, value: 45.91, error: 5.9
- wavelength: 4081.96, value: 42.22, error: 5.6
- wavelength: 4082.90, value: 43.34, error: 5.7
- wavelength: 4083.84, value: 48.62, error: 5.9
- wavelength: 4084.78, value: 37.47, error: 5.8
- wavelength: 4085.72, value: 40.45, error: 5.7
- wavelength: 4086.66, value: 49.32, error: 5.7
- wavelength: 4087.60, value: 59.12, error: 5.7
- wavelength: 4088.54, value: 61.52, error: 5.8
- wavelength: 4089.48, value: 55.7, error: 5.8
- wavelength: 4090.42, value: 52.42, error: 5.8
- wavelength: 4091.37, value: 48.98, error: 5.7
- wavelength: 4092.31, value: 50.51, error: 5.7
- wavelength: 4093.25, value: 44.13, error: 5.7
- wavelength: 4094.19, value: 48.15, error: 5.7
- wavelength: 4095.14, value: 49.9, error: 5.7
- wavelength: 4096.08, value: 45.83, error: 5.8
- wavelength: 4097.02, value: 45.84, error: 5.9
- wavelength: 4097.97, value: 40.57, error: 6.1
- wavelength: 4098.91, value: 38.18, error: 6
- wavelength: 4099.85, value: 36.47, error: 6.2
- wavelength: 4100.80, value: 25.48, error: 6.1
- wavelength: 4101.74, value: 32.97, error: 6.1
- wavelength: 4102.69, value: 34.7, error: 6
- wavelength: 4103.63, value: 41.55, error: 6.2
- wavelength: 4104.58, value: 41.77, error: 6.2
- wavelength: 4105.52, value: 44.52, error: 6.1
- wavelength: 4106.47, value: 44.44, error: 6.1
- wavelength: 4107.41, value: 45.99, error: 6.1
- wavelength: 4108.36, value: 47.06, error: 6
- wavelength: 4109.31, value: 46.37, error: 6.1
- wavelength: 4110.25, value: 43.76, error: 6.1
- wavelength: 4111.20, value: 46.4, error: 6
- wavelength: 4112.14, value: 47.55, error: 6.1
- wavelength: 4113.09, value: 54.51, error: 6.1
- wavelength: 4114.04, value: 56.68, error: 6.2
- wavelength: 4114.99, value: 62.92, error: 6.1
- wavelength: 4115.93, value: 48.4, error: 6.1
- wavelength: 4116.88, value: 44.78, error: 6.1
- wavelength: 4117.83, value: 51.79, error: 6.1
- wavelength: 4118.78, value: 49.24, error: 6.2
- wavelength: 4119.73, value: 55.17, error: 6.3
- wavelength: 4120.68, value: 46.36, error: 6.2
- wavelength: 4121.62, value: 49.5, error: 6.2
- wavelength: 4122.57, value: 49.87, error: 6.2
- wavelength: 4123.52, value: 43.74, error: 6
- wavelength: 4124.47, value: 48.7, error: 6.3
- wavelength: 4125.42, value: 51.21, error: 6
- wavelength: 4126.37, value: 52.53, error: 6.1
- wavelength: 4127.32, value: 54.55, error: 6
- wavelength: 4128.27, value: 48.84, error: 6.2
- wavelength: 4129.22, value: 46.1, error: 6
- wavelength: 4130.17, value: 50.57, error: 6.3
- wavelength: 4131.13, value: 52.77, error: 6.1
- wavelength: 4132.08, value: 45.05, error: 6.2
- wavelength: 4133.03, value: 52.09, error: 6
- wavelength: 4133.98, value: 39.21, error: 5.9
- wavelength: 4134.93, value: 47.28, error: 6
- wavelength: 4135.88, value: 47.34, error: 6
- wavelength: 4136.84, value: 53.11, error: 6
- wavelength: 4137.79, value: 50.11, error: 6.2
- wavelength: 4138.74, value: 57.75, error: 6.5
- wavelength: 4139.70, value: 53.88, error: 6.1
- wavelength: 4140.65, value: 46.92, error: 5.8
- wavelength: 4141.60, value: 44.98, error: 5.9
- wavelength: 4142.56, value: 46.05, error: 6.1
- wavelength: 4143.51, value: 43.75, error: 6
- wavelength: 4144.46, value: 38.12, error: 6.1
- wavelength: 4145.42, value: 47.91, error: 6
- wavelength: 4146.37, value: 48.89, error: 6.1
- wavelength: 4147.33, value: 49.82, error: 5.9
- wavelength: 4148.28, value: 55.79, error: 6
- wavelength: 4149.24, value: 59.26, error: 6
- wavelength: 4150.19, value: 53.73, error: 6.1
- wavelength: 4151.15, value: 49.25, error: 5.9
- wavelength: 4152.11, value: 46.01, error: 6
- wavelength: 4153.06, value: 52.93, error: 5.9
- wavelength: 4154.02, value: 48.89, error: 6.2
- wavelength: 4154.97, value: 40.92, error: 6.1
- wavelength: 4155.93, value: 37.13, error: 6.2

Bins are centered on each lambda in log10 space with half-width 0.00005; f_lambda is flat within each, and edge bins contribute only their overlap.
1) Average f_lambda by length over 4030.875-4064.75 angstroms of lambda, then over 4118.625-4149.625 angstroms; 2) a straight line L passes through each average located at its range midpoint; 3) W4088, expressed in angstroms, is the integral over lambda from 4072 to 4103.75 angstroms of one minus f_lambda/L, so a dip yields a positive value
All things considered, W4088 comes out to 2.0 angstroms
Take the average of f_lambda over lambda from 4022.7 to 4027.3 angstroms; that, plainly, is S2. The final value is 48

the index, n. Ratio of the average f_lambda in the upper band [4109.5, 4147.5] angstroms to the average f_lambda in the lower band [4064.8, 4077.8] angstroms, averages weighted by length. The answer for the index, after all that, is 1.1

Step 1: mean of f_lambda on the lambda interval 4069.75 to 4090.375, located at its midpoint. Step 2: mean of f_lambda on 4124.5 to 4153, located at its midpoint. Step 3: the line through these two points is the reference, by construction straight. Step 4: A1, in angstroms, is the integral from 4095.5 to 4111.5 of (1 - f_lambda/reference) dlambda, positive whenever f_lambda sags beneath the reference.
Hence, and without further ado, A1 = 2.1 angstroms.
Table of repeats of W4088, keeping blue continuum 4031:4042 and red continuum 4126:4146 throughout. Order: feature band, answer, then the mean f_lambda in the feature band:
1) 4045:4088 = 2.61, 45.2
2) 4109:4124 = -0.45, 49.9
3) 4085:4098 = -0.34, 49.5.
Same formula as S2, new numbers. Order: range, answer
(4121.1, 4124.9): 48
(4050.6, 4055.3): 45.3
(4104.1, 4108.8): 44.7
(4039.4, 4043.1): 53.3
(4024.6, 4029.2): 46.8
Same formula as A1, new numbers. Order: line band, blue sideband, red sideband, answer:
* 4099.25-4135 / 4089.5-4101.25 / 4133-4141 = 0.26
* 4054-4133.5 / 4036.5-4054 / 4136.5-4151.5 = 4.44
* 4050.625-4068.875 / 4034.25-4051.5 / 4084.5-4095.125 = 1.41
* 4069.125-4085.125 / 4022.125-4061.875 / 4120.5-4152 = 1.27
